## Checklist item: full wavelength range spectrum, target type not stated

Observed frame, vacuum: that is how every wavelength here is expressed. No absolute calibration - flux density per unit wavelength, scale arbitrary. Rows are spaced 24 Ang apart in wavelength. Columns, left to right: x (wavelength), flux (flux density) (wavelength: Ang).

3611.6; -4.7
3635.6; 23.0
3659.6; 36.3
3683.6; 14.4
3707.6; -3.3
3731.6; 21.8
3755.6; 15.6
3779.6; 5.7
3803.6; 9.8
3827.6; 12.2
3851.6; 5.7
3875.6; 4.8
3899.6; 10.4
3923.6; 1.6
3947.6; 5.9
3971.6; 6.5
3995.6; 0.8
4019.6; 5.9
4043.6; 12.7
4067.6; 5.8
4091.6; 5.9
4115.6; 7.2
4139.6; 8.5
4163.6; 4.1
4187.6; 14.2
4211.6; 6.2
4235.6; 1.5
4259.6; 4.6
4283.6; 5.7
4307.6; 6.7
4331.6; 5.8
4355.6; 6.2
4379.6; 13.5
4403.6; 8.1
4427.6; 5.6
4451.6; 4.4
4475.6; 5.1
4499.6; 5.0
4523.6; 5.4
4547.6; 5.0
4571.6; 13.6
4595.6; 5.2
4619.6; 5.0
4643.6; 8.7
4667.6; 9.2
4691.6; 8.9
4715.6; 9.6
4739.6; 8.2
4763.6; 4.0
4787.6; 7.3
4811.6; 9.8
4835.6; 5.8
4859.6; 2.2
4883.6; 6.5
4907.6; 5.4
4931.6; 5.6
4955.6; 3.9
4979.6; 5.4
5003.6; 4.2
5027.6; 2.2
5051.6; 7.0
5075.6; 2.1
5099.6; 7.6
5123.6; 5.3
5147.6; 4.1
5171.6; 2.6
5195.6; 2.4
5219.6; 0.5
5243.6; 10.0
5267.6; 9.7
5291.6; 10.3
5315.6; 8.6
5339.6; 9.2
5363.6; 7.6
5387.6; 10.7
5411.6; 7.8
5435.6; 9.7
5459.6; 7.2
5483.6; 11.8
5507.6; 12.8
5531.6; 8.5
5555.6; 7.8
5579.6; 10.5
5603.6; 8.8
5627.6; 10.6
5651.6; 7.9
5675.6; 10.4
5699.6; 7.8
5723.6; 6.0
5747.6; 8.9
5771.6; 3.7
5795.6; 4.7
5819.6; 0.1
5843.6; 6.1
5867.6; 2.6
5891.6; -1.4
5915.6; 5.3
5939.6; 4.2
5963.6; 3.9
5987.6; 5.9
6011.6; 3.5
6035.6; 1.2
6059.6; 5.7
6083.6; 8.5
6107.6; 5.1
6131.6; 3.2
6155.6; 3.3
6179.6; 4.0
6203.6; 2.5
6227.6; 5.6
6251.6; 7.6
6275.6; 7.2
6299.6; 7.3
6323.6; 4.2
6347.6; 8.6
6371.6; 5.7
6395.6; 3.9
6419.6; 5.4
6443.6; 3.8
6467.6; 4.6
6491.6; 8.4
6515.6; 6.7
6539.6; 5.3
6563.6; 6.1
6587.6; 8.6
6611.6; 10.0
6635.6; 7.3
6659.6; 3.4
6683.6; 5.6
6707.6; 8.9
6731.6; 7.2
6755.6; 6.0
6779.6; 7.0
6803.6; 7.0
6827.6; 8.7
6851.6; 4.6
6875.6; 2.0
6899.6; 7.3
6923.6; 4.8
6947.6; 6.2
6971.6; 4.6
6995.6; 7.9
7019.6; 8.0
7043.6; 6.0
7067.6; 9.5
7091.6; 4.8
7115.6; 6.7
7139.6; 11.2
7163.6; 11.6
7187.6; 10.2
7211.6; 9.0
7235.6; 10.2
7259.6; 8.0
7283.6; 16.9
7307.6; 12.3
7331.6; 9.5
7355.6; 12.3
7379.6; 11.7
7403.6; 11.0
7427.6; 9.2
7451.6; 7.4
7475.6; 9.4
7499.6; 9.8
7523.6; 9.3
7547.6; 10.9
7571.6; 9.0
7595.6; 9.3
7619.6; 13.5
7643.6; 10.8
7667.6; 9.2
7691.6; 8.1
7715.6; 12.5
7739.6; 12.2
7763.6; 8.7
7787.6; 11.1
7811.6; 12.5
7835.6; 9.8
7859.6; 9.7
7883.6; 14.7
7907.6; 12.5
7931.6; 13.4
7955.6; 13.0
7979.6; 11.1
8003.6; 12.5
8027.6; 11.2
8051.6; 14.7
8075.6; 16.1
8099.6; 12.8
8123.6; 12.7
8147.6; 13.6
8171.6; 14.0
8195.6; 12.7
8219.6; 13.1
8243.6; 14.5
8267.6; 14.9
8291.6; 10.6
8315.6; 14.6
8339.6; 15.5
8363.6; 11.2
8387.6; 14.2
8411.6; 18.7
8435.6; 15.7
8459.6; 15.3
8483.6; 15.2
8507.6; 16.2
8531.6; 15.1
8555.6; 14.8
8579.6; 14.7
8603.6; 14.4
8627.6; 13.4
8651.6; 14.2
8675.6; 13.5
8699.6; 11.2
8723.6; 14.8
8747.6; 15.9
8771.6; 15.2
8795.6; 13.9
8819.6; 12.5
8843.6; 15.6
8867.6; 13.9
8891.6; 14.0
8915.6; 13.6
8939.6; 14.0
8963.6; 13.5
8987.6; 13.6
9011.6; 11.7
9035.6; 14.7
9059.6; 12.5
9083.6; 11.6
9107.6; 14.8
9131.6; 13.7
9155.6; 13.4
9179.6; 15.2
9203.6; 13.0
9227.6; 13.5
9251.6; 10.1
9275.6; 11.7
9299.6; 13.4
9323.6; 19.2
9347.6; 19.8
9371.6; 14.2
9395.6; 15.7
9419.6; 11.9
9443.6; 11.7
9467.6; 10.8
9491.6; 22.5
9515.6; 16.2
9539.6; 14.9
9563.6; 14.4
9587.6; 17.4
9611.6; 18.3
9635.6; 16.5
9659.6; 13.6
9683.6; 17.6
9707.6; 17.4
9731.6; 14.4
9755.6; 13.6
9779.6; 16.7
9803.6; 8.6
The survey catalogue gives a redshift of 0.788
